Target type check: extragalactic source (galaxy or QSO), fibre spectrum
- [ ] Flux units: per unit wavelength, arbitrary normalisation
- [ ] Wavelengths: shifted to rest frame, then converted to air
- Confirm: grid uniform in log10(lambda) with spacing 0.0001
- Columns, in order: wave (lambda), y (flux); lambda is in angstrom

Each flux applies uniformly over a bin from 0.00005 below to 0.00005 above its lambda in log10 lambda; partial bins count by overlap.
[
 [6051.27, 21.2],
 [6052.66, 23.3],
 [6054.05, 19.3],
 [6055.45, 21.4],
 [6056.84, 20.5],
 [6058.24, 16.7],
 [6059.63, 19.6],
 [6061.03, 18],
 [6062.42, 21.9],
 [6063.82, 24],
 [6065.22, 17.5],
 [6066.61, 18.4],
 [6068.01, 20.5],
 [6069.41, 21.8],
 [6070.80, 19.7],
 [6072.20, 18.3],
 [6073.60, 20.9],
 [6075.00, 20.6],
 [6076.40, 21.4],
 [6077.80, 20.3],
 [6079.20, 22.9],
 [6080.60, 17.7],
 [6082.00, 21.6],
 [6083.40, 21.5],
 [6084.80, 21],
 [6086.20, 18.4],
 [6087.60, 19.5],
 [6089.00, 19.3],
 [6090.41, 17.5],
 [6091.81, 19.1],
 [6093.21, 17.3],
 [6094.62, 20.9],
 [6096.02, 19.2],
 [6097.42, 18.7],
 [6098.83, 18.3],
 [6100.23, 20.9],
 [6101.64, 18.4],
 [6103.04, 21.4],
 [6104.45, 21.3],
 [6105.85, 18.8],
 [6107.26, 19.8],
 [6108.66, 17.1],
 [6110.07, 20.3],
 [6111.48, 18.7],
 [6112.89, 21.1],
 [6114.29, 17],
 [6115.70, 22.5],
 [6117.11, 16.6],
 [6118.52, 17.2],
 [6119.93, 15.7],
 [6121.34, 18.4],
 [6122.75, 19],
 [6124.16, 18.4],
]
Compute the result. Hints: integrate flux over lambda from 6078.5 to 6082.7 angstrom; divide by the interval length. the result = 20.7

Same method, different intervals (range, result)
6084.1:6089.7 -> 19.6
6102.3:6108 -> 20.3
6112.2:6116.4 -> 20.2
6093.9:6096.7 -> 20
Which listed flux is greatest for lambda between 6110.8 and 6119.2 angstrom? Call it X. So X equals 22.5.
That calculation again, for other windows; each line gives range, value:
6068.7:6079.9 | 22.9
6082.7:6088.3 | 21.5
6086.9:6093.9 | 19.5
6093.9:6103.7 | 21.4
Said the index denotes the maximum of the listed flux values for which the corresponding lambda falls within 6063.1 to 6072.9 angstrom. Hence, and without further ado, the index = 24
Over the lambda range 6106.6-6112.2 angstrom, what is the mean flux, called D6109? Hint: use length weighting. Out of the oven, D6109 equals 19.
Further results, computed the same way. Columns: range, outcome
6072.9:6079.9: 21.2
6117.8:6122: 17.1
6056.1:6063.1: 19.4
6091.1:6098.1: 19.1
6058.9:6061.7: 18.8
